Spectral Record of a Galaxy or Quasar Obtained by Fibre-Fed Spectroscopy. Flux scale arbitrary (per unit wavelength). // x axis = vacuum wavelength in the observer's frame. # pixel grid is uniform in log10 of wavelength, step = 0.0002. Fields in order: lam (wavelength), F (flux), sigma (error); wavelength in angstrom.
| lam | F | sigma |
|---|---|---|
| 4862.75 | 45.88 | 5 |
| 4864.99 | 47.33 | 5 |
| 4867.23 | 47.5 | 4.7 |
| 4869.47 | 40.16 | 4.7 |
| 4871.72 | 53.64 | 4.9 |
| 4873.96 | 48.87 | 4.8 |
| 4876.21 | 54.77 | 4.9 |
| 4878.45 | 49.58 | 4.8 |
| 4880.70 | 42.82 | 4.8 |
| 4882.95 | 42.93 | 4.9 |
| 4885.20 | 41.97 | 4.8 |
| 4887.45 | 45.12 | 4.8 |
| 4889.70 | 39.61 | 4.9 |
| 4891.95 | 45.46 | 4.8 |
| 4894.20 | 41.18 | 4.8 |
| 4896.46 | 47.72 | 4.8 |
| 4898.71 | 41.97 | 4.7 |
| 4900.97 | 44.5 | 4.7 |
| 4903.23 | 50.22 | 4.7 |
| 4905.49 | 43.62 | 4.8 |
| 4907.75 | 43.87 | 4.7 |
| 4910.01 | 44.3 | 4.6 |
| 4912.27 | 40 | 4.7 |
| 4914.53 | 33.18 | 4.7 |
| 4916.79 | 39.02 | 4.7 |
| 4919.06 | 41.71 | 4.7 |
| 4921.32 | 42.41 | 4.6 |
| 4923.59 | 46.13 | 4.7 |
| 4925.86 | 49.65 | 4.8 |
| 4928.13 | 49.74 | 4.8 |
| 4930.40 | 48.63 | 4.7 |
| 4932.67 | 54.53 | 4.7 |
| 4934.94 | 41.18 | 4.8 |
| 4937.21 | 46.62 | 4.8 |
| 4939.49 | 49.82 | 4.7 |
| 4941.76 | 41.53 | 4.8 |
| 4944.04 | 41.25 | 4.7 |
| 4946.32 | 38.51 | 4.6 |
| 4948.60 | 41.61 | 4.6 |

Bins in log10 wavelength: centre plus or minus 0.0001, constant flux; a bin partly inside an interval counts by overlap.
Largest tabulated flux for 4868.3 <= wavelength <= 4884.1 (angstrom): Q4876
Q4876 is 54.77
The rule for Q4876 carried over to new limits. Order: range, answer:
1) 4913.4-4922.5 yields 42.41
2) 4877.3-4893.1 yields 49.58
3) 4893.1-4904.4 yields 50.22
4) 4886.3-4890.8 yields 45.12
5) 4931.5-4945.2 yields 54.53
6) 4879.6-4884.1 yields 42.93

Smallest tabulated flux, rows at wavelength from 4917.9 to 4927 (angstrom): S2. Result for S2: 41.71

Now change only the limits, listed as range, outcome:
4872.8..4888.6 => 41.97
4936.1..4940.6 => 46.62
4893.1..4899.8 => 41.18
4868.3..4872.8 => 40.16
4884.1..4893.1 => 39.61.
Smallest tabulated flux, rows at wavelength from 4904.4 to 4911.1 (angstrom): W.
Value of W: 43.62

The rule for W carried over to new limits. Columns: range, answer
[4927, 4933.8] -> 48.63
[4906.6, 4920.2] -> 33.18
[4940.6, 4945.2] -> 41.25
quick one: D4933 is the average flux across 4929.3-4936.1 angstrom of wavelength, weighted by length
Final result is 48.1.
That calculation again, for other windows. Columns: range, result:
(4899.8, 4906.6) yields 46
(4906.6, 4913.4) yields 42.7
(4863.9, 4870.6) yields 45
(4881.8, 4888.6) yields 43.3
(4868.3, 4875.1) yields 47.5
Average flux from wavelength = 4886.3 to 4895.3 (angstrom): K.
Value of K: 42.9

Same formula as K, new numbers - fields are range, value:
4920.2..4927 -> 46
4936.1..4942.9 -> 46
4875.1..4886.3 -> 46.4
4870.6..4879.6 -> 51.7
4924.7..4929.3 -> 49.6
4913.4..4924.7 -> 40.5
